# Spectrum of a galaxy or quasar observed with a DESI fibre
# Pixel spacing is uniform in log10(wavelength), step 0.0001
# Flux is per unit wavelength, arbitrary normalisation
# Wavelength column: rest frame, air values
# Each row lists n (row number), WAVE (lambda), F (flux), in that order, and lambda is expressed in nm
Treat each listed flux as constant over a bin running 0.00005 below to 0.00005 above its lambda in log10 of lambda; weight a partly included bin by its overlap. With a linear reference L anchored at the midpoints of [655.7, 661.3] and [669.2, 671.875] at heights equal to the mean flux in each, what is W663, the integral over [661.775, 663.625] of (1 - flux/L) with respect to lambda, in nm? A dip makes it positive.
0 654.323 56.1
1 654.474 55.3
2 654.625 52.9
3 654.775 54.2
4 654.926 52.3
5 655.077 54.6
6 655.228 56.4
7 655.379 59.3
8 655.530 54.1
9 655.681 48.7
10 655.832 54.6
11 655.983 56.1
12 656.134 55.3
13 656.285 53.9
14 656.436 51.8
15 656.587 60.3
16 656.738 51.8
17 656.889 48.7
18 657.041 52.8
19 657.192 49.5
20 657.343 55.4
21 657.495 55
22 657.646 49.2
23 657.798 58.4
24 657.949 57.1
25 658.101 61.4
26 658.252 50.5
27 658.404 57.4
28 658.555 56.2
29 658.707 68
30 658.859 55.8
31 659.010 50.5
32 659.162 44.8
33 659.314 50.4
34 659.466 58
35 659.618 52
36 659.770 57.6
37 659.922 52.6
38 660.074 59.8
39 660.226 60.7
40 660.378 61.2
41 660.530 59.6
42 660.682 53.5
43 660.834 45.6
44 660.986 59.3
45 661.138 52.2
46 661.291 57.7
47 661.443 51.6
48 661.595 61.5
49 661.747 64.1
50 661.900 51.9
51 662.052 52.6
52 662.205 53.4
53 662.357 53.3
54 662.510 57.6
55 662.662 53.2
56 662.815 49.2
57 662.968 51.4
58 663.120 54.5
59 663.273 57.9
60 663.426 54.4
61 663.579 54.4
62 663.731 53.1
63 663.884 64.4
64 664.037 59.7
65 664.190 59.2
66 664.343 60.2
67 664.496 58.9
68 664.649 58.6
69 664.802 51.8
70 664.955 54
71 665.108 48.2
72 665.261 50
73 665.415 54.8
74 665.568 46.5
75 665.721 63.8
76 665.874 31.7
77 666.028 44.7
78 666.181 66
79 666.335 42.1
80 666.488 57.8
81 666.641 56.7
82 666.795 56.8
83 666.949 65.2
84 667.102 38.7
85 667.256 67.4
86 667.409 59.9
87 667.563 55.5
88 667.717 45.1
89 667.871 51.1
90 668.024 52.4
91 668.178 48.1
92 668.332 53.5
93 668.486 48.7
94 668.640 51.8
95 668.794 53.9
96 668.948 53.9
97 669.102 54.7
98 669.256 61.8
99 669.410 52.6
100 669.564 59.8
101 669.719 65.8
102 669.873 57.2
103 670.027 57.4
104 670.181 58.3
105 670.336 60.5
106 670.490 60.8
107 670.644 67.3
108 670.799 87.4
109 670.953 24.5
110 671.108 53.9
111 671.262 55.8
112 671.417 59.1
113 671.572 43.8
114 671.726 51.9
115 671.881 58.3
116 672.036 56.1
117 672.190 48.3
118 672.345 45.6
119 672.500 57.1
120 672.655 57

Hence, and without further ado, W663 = 0.06 nm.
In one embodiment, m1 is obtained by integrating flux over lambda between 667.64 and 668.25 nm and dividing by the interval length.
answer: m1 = 49.2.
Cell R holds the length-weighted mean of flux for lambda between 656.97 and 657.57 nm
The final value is 53.2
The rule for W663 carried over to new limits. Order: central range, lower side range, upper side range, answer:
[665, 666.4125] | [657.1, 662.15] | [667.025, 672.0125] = 0.14 nm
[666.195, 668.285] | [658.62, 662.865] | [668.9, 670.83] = 0.19 nm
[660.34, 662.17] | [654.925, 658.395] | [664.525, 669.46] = -0.07 nm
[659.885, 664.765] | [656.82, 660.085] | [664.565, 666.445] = -0.32 nm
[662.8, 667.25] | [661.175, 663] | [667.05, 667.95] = -0.02 nm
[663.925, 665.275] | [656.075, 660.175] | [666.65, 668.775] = -0.06 nm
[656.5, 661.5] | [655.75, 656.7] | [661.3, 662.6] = 0.05 nm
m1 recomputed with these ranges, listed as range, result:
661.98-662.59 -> 54.2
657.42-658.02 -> 54.9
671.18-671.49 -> 57.4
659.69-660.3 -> 57.6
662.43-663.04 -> 52.8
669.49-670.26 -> 59.6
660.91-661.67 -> 56.5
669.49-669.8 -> 62.6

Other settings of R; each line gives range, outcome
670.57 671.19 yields 58.2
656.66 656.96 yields 50.4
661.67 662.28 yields 55.5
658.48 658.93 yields 60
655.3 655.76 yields 54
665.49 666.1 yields 46.7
